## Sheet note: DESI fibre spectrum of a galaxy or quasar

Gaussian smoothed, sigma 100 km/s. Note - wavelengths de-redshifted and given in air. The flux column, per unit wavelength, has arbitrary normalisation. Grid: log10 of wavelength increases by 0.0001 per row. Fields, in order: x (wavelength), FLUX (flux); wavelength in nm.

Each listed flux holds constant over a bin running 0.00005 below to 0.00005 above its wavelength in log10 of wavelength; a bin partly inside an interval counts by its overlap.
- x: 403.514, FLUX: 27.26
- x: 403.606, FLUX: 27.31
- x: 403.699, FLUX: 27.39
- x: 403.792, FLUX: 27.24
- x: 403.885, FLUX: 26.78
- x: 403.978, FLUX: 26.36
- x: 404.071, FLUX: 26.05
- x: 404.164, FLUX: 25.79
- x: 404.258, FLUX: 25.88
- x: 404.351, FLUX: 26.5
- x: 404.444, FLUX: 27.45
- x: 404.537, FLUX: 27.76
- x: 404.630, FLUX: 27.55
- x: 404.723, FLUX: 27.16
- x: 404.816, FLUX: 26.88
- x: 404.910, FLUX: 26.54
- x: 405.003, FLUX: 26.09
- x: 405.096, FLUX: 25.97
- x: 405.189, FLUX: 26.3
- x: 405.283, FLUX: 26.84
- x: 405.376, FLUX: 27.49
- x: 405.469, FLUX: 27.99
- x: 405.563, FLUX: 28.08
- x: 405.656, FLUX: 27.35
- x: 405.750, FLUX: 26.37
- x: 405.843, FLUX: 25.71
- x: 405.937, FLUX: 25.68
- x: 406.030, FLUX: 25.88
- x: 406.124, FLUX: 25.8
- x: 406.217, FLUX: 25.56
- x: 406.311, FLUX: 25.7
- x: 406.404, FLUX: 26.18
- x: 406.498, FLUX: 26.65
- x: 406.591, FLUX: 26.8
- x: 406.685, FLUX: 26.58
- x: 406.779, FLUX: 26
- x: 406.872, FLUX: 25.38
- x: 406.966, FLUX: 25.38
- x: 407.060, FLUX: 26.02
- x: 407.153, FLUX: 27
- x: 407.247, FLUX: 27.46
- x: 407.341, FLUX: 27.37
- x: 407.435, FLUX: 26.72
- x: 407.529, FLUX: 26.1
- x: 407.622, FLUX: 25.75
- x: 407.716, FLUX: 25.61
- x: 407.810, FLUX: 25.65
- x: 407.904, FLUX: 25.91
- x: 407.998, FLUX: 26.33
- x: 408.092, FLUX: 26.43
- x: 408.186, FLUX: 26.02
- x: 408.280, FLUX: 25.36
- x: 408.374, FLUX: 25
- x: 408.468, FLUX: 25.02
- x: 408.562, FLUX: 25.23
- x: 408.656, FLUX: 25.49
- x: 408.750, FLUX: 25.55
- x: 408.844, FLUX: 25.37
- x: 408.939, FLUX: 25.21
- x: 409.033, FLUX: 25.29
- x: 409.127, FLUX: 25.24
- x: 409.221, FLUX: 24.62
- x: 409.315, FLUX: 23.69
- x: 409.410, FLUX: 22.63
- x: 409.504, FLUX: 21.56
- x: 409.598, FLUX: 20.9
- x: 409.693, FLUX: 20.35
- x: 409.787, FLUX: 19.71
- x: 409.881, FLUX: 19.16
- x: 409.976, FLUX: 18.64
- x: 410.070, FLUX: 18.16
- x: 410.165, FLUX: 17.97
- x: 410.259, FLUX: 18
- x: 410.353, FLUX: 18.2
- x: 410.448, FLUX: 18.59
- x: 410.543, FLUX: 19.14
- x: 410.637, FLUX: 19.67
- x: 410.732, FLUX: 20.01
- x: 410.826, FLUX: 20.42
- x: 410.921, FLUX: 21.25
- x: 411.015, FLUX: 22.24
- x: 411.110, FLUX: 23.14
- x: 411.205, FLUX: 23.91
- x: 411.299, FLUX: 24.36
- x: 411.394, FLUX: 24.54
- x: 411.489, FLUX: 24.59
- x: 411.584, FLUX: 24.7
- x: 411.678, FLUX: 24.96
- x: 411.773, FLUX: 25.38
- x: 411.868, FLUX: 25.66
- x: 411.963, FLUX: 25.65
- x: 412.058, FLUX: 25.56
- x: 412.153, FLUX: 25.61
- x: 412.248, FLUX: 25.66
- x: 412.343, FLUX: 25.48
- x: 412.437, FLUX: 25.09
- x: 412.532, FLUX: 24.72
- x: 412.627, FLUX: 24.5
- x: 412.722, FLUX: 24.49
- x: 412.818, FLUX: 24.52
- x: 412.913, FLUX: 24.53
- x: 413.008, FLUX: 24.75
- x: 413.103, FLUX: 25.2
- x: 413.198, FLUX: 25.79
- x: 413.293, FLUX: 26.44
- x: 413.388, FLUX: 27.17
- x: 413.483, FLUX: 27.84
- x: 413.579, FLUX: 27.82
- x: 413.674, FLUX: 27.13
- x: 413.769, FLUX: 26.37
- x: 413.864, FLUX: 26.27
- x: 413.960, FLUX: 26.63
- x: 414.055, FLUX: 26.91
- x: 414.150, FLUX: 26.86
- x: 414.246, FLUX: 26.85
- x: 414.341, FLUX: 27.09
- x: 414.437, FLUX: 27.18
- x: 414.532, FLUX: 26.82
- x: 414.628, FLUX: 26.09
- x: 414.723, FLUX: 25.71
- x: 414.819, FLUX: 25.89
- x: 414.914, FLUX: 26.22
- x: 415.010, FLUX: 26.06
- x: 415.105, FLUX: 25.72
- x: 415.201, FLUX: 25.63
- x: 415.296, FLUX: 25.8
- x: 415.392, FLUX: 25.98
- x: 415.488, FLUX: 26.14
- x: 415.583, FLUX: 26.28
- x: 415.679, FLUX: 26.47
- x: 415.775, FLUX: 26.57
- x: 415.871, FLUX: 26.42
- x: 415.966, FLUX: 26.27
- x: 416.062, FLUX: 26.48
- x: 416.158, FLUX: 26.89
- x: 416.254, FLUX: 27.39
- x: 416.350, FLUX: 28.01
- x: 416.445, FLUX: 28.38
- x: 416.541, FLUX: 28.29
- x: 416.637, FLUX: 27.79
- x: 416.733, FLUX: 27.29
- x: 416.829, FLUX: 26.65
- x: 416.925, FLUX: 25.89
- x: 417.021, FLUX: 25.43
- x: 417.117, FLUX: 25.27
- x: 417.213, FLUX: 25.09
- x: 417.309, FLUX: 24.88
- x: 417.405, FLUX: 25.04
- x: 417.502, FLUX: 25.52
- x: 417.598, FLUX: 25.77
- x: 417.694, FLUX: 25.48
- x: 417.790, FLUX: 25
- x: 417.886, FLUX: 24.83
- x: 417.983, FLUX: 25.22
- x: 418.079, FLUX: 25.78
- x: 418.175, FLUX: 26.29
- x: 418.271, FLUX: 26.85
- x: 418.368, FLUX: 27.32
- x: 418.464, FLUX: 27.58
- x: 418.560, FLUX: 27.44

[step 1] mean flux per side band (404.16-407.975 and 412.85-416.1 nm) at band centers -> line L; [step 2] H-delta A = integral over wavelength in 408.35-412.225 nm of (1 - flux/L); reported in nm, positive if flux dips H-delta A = 0.54 nm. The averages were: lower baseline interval 26.5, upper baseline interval 26.3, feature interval 22.7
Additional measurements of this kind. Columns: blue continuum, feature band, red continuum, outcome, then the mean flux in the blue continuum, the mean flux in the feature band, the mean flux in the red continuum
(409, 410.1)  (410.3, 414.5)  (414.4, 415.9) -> -0.11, 21.7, 24.6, 26.2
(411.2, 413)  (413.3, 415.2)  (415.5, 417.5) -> -0.07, 25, 26.6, 26.5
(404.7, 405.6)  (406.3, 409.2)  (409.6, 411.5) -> -0.26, 26.9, 25.9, 20.5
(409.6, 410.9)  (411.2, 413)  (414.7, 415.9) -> -0.27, 19.2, 25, 26.1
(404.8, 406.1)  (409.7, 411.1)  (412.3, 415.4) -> 0.36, 26.6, 19.5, 26.1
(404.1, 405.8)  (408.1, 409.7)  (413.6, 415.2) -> 0.14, 26.9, 24.4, 26.5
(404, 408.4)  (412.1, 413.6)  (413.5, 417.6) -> 0.05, 26.4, 25.6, 26.5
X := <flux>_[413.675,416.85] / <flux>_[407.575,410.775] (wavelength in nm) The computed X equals 1.17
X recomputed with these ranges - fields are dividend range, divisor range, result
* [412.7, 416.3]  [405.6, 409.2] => 1.01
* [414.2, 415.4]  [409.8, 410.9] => 1.38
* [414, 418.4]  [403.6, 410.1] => 1.03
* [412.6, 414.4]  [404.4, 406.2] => 0.98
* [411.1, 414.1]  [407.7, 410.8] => 1.13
